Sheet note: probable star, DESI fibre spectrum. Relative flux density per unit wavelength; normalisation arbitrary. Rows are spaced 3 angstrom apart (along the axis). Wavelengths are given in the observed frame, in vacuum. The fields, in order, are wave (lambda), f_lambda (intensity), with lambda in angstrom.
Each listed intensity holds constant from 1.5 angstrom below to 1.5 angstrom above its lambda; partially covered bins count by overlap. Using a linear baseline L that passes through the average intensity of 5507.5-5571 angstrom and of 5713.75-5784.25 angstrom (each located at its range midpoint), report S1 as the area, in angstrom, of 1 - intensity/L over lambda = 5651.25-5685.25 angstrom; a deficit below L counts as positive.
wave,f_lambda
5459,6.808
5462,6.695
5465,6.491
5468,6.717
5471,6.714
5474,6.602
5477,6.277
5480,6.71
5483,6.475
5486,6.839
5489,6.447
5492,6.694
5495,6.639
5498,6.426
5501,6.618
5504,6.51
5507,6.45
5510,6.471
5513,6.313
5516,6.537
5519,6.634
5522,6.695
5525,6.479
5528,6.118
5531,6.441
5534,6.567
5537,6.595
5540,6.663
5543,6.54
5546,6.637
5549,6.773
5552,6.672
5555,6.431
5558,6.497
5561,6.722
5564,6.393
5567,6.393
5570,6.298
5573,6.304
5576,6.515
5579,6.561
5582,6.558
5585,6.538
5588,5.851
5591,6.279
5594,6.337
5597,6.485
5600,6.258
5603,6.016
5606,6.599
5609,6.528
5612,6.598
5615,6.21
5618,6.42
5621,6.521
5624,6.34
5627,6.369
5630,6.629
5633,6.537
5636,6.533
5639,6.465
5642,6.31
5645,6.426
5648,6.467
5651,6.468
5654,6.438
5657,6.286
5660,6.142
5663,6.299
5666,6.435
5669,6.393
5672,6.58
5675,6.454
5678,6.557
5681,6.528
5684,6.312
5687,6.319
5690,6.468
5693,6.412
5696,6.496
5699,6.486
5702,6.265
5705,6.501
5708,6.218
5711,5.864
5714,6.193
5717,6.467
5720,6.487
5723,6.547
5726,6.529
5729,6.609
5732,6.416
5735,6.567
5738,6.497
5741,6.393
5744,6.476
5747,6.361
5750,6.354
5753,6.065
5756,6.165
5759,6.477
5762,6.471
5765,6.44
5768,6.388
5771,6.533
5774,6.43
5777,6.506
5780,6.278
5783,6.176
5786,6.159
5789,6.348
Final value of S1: 0.3 angstrom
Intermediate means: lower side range 6.52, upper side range 6.41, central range 6.41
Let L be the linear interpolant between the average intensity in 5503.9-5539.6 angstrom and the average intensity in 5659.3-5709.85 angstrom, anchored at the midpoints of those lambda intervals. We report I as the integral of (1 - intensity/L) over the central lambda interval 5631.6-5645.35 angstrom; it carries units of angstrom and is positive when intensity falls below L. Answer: -0.1 angstrom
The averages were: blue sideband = 6.49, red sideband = 6.4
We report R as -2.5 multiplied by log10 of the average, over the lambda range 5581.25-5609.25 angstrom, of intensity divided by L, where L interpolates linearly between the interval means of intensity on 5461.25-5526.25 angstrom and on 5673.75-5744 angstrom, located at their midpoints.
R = 0.028 mag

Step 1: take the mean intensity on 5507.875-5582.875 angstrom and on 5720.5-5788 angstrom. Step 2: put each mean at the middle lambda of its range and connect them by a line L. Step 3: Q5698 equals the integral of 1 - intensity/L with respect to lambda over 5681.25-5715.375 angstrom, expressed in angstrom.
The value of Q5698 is 0.54 angstrom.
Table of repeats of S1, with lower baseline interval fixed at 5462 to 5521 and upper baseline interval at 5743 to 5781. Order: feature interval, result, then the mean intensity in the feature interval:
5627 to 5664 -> 0.24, 6.42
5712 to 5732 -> -0.14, 6.45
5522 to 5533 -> 0.22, 6.4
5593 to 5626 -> 0.46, 6.39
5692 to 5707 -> -0.01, 6.43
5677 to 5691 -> 0.00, 6.43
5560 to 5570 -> 0.08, 6.46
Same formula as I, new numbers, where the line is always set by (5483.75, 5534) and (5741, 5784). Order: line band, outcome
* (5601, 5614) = 0.1 angstrom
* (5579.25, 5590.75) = 0.2 angstrom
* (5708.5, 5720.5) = 0.3 angstrom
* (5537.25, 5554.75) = -0.4 angstrom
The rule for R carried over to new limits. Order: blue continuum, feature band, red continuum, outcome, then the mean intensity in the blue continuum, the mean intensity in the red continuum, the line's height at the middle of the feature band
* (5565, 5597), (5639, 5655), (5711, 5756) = -0.01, 6.37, 6.4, 6.38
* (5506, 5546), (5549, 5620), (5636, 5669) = 0.00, 6.51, 6.38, 6.45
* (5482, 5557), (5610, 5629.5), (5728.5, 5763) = 0.01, 6.55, 6.4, 6.48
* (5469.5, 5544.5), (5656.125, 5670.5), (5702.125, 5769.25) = 0.02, 6.54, 6.38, 6.43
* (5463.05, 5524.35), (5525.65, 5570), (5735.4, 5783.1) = 0.00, 6.56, 6.39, 6.53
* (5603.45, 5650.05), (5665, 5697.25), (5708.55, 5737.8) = 0.00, 6.45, 6.41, 6.43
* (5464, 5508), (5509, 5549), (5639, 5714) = 0.00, 6.58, 6.38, 6.53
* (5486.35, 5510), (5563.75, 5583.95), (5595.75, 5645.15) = 0.01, 6.55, 6.43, 6.47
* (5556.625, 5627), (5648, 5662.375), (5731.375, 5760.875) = 0.01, 6.4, 6.38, 6.39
